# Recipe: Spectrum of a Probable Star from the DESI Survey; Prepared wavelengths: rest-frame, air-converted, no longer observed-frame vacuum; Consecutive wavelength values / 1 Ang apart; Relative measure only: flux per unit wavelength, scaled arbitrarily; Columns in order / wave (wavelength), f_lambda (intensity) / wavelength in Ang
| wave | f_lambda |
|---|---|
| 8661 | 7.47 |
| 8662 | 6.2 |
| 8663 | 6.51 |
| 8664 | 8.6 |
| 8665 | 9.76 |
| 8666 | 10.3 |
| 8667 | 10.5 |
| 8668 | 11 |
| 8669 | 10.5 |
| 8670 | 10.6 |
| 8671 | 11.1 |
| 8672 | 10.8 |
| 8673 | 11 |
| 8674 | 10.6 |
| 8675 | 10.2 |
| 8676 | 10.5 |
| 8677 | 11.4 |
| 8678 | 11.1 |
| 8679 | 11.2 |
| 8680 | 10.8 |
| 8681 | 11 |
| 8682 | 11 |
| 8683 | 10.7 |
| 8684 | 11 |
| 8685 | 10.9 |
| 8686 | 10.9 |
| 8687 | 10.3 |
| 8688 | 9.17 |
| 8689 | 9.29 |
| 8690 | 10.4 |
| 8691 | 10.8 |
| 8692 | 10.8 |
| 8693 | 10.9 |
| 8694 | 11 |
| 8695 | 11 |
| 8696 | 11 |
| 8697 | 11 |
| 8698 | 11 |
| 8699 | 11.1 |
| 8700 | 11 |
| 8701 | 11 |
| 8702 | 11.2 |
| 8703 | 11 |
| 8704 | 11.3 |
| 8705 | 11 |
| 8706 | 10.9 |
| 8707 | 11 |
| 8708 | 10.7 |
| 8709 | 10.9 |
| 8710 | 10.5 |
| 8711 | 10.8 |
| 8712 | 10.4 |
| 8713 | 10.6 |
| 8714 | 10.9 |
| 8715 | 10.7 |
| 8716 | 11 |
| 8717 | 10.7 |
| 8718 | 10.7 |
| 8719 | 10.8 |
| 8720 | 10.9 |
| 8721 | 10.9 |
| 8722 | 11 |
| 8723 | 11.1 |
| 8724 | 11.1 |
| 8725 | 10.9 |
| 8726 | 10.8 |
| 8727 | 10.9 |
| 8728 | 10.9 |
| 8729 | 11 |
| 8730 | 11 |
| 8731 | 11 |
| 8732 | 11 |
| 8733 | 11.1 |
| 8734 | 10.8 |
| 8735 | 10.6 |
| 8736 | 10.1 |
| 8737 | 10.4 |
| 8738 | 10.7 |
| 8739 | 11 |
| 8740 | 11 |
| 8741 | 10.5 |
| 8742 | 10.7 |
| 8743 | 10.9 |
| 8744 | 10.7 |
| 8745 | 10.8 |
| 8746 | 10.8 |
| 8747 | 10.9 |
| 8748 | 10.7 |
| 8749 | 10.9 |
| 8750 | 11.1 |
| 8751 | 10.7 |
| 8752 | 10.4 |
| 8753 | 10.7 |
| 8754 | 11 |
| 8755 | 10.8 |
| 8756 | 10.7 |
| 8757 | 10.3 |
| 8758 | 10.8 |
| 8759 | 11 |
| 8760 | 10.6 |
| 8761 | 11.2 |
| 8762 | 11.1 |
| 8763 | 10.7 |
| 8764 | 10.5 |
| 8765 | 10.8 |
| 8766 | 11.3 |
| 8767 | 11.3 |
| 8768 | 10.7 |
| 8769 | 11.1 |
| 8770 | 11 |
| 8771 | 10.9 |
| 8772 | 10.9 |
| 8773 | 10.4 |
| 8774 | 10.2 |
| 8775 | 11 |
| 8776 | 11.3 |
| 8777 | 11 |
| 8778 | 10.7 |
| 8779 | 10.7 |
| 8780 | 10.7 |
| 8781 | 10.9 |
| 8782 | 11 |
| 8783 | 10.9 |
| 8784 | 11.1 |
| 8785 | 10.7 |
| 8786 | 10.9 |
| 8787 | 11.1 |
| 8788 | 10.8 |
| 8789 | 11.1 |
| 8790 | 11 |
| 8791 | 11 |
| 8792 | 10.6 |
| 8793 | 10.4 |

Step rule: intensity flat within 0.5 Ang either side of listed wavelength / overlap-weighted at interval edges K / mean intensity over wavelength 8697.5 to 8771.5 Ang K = 10.9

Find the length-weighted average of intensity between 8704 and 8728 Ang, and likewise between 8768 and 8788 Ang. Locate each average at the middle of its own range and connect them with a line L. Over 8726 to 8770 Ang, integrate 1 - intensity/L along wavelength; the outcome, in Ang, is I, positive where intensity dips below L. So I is 0.1 Ang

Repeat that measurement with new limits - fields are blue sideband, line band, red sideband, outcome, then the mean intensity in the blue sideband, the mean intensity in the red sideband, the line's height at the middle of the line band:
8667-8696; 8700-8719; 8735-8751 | -0.2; 10.7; 10.7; 10.7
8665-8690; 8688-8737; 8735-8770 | -0.5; 10.6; 10.8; 10.7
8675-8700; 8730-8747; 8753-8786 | 0.1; 10.8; 10.9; 10.8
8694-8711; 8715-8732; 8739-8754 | -0.1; 11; 10.8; 10.9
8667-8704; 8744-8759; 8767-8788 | 0.1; 10.8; 10.9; 10.8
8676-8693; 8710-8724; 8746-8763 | -0.1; 10.7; 10.8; 10.7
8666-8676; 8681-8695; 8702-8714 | 0.2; 10.7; 10.8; 10.8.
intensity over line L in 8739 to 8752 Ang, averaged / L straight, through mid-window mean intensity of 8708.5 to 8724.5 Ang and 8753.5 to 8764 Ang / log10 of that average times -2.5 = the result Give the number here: 0.001 mag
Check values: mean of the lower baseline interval 10.8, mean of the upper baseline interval 10.8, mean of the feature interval 10.8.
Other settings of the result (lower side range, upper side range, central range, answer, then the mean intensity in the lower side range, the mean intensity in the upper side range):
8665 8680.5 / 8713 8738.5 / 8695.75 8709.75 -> -0.020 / 10.7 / 10.8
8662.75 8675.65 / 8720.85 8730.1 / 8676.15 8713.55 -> -0.028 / 10.2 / 11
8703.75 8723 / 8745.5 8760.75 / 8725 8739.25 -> -0.001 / 10.8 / 10.8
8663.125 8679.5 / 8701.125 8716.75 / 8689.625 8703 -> -0.021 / 10.5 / 10.9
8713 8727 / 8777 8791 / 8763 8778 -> 0.002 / 10.9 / 10.9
